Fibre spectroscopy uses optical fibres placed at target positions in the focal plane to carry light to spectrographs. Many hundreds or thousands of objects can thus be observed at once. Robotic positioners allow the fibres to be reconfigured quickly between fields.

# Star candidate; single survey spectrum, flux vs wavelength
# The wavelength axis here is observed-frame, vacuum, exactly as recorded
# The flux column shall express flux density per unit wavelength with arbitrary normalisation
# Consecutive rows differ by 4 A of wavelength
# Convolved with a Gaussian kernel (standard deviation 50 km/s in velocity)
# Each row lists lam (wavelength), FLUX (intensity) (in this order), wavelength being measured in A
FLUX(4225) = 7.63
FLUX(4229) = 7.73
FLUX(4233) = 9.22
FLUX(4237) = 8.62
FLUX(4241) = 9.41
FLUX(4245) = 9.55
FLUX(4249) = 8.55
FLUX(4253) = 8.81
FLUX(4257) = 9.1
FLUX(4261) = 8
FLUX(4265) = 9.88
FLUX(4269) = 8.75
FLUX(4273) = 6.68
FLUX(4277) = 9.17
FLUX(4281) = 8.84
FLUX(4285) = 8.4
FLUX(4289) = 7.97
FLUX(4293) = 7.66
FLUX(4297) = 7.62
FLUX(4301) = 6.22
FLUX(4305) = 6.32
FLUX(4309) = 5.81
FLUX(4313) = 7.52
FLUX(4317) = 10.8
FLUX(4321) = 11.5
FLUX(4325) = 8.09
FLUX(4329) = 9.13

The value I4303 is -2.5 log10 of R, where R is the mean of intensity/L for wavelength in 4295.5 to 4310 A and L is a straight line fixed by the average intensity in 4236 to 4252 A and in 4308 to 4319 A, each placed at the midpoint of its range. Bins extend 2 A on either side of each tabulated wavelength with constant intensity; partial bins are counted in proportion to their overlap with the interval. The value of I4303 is 0.27 mag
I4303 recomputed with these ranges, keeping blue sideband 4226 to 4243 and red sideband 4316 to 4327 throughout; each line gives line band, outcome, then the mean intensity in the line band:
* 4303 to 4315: 0.446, 6.55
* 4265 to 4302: 0.170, 8.08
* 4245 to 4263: 0.033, 8.72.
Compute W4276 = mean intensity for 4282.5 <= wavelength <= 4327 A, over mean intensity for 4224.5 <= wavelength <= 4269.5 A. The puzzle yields 0.91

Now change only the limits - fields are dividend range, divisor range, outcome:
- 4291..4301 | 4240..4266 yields 0.82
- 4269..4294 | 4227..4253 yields 0.93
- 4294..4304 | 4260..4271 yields 0.77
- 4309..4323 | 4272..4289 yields 1.12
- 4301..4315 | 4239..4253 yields 0.71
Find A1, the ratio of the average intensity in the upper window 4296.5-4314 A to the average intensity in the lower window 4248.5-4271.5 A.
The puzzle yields 0.7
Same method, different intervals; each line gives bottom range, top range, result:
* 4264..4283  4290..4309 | 0.80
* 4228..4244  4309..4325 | 1.04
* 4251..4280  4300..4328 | 0.94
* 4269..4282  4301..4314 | 0.78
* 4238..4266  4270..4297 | 0.90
